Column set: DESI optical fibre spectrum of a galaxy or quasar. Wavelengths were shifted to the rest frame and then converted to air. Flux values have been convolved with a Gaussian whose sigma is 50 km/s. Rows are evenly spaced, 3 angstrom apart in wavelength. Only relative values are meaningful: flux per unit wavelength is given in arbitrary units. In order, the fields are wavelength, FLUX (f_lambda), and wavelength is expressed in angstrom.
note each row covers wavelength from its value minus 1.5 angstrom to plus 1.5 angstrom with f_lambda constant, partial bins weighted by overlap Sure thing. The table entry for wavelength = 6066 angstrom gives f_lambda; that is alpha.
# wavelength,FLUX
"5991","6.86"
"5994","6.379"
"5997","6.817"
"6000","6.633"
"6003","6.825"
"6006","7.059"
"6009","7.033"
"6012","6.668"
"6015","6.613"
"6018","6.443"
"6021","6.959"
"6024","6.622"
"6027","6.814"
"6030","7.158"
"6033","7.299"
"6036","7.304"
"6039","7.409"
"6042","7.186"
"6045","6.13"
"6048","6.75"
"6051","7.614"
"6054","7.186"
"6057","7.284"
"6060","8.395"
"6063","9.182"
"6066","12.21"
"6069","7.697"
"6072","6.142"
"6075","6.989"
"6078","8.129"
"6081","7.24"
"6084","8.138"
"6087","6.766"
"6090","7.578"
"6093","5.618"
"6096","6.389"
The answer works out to 12.21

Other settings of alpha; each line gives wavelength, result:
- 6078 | 8.129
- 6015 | 6.613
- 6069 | 7.697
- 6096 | 6.389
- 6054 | 7.186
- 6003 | 6.825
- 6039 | 7.409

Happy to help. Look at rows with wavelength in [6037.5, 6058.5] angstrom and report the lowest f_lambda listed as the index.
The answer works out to 6.13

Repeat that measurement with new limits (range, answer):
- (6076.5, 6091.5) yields 6.766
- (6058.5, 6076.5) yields 6.142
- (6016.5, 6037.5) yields 6.443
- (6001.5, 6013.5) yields 6.668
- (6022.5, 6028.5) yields 6.622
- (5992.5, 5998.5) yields 6.379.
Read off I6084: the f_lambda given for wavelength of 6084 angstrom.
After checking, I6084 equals 8.138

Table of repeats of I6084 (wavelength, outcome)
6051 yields 7.614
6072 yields 6.142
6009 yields 7.033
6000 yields 6.633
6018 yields 6.443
